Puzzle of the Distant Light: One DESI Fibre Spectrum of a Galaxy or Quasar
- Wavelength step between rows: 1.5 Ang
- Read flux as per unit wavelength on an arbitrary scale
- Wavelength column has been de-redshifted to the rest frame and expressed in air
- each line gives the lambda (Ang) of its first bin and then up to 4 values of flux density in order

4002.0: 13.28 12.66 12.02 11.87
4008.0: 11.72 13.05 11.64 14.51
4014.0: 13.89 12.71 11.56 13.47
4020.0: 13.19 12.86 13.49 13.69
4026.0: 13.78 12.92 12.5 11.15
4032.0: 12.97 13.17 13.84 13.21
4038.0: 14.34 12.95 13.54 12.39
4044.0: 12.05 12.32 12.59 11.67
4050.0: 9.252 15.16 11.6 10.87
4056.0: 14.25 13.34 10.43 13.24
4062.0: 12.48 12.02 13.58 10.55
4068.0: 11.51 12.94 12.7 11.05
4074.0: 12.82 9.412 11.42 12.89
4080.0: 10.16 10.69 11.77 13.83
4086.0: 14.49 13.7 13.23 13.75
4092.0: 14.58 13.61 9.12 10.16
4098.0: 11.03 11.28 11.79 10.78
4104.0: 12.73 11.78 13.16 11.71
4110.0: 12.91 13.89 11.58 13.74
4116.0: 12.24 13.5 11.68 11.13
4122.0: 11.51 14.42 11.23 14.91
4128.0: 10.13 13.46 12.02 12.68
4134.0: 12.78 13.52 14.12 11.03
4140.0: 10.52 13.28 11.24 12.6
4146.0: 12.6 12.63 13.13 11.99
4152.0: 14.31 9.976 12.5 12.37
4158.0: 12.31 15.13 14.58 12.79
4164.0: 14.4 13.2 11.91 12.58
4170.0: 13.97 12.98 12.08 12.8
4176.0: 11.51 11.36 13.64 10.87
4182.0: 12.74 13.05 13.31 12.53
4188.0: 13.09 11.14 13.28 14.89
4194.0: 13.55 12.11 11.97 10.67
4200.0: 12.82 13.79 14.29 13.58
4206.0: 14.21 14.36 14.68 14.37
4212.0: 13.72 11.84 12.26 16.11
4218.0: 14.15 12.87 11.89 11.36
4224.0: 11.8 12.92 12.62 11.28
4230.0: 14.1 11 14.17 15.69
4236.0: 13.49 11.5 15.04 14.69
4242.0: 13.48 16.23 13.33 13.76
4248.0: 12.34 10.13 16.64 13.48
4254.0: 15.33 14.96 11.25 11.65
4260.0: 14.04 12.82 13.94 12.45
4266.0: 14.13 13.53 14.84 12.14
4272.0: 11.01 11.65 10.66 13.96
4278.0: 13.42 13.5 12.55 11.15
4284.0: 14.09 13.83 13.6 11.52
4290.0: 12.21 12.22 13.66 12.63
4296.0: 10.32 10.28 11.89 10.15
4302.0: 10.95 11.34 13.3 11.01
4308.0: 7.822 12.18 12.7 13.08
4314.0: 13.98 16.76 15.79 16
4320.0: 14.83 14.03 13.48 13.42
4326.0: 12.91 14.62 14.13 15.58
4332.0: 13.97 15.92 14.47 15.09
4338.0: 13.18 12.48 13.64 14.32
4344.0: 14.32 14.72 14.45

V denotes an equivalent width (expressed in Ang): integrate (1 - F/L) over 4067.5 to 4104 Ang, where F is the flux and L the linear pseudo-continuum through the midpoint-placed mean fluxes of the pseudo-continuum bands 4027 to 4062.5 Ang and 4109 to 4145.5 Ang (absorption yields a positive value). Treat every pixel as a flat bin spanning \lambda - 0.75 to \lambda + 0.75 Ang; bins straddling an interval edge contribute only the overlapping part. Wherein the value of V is 1.5 Ang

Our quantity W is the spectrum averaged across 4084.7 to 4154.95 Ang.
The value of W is 12.4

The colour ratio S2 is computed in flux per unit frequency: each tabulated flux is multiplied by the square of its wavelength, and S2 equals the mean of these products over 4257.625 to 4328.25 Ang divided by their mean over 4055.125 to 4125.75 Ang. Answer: 1.15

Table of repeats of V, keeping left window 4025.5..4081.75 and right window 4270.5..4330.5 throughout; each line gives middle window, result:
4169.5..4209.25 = -1.1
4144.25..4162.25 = -0.5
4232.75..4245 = -1.5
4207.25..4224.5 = -0.9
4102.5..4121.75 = 0.0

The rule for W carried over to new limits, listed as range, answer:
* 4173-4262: 13.2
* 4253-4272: 13.3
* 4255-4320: 12.7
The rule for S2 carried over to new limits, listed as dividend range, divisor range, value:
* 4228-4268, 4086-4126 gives 1.17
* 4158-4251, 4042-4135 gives 1.13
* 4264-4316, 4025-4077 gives 1.12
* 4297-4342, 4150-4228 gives 1.09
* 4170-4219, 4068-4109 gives 1.14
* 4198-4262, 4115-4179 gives 1.10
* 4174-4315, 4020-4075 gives 1.12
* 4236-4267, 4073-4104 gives 1.22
